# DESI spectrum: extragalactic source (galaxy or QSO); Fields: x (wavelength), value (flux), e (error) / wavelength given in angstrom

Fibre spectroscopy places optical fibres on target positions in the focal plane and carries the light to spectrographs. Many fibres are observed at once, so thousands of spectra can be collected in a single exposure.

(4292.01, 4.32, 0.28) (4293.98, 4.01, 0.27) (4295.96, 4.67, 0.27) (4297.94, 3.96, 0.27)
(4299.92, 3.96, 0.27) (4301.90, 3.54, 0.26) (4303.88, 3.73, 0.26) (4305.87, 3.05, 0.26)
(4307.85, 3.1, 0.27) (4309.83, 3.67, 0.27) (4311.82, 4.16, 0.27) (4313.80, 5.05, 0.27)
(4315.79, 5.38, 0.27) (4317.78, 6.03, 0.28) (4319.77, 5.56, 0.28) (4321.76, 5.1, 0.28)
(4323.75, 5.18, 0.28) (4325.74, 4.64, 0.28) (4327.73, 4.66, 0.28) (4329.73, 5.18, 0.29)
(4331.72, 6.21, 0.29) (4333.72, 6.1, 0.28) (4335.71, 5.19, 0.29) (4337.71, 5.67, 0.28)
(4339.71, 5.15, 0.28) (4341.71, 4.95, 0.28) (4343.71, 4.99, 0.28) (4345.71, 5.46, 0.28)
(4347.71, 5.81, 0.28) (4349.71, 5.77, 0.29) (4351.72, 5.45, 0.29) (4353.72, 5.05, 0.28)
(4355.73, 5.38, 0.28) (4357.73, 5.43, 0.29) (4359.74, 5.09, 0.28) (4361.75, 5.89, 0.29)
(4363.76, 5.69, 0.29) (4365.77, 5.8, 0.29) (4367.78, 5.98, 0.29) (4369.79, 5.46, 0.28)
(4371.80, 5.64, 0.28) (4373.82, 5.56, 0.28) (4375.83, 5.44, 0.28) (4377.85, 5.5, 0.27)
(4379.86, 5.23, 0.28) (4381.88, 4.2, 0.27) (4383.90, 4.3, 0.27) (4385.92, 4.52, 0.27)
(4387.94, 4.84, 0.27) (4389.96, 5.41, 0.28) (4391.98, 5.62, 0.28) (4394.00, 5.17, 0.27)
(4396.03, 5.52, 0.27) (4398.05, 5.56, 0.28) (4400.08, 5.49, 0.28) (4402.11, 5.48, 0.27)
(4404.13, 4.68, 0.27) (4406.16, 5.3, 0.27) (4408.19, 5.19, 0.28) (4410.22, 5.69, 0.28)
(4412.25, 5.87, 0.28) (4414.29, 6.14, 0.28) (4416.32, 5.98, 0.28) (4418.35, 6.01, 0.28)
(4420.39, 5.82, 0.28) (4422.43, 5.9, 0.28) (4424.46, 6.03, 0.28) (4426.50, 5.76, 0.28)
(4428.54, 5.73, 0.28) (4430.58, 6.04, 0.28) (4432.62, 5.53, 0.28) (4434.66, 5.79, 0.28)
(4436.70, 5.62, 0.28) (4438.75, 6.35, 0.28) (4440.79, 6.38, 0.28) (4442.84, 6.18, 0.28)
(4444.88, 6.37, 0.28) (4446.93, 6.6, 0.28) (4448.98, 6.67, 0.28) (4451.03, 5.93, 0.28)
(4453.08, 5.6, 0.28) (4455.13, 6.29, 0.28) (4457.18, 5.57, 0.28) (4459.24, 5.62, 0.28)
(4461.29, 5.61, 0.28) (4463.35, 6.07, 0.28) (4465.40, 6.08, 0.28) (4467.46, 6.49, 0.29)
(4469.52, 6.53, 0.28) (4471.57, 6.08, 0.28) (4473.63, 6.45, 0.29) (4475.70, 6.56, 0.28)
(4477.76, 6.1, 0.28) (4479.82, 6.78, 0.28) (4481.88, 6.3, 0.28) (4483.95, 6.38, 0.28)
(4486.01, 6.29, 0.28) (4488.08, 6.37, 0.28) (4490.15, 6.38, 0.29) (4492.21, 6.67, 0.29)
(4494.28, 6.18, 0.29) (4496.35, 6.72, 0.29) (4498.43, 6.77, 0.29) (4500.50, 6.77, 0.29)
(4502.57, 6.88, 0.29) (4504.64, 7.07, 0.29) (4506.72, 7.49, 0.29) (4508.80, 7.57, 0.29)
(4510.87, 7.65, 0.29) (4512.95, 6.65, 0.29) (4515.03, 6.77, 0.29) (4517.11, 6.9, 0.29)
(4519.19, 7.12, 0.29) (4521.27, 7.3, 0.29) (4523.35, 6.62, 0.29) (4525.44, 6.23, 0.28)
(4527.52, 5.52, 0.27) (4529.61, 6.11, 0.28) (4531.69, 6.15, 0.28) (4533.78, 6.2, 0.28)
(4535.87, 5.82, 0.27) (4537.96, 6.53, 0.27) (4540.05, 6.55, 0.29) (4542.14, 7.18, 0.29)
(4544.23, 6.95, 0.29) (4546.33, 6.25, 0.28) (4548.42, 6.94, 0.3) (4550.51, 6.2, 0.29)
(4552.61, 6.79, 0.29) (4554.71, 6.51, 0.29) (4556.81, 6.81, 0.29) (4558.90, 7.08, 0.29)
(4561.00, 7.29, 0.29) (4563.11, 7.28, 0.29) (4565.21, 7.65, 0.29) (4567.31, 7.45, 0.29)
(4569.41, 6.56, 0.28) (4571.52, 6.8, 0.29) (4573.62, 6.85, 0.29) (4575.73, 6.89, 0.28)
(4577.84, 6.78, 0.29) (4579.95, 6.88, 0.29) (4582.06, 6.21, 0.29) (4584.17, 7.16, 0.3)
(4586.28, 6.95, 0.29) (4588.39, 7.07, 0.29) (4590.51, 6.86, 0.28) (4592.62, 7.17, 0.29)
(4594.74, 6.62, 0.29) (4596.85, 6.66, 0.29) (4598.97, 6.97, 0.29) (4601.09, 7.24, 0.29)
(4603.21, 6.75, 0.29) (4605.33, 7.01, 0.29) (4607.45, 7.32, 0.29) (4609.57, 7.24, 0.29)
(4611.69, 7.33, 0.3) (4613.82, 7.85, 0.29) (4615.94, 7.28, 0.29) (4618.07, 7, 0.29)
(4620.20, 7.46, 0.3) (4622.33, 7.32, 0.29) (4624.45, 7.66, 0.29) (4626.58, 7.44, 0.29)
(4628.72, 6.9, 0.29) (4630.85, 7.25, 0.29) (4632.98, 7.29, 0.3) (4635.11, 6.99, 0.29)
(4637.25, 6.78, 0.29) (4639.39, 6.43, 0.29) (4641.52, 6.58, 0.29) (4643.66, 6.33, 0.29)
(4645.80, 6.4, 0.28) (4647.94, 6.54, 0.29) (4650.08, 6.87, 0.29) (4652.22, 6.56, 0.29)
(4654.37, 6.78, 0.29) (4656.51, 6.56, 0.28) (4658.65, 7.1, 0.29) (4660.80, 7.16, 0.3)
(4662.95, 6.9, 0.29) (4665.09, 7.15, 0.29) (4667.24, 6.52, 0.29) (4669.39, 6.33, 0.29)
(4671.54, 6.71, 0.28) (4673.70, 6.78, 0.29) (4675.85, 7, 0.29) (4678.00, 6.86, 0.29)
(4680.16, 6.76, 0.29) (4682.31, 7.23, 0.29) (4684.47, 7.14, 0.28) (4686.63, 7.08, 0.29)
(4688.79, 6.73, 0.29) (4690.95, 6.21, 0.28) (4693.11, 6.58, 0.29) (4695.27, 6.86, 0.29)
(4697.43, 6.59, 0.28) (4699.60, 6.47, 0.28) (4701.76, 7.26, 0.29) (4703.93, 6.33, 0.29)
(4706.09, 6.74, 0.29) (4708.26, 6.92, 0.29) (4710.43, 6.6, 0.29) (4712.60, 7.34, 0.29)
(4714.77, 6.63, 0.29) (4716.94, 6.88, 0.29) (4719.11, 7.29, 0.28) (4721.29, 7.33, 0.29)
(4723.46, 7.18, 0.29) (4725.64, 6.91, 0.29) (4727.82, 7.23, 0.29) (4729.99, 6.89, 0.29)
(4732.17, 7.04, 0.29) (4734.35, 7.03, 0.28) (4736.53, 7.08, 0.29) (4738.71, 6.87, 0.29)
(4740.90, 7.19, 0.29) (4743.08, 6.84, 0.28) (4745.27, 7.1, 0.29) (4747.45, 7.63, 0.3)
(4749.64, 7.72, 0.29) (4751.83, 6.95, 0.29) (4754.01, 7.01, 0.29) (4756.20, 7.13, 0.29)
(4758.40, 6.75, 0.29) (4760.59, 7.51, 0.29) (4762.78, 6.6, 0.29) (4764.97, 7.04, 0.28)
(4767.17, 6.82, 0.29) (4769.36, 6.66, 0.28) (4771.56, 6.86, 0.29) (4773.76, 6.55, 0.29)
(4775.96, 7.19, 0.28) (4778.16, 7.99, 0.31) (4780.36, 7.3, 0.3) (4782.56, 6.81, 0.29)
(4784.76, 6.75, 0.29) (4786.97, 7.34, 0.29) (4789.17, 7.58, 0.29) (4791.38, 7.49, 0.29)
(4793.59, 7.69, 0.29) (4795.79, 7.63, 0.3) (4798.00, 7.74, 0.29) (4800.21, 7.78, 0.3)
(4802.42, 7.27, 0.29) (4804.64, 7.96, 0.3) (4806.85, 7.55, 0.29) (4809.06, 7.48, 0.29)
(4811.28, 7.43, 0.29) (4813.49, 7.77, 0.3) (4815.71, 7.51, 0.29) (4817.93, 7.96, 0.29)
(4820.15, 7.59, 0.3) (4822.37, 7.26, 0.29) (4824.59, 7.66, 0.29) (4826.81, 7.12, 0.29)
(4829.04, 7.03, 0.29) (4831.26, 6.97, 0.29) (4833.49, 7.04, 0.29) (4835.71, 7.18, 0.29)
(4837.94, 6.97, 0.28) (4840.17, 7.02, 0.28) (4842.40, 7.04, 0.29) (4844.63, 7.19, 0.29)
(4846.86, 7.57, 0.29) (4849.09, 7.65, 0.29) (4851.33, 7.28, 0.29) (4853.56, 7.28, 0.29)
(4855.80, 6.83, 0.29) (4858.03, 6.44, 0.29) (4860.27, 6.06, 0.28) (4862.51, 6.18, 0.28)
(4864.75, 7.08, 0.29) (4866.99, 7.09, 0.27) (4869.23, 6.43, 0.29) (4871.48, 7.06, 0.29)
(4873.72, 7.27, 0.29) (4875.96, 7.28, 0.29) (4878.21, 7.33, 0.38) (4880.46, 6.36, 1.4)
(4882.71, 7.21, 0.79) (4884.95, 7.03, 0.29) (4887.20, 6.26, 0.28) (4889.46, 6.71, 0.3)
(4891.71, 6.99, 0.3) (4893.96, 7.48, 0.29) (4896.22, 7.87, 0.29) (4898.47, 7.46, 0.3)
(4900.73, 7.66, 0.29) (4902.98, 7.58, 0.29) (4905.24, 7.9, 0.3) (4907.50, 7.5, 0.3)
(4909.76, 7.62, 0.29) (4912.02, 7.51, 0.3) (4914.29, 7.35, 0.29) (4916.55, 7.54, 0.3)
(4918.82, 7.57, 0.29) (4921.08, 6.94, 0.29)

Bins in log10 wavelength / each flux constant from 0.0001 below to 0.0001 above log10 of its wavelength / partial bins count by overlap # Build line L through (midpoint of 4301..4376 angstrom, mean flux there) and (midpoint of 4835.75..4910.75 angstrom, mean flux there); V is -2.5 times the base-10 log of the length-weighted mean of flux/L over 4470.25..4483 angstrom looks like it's -0.13 mag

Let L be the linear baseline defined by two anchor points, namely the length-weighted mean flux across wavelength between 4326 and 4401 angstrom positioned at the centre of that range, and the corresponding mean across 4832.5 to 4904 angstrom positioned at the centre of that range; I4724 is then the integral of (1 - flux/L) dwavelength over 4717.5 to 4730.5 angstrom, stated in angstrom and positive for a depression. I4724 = -1.1 angstrom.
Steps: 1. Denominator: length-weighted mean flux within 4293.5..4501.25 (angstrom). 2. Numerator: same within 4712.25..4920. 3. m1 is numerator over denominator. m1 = 1.3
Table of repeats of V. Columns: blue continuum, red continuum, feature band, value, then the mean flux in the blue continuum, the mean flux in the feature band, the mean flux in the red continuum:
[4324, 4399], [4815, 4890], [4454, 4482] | -0.085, 5.34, 6.18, 7.06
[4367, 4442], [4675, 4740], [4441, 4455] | -0.092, 5.53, 6.24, 6.9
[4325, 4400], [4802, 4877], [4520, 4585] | -0.105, 5.34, 6.7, 7.19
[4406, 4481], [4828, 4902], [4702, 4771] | -0.044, 6.03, 7.01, 7.04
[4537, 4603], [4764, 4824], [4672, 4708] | 0.055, 6.87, 6.79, 7.37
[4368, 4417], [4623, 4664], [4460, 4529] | -0.108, 5.33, 6.58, 6.87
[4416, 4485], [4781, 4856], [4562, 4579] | -0.083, 6.1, 7.03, 7.37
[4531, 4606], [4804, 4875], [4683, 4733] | 0.019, 6.81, 6.88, 7.18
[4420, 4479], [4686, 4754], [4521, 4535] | 0.014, 6.07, 6.24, 6.95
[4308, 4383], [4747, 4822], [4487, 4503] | -0.103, 5.29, 6.58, 7.32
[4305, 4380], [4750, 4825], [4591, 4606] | -0.079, 5.23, 6.91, 7.31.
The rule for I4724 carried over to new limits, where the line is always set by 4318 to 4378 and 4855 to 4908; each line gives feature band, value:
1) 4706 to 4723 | -1.2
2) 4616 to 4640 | -3.4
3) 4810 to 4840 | -2.0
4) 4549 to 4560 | -1.1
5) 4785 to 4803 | -2.0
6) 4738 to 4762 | -1.8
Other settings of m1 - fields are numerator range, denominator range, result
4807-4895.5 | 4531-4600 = 1.05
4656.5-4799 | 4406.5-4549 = 1.11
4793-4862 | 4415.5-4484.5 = 1.20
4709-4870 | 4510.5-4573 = 1.07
